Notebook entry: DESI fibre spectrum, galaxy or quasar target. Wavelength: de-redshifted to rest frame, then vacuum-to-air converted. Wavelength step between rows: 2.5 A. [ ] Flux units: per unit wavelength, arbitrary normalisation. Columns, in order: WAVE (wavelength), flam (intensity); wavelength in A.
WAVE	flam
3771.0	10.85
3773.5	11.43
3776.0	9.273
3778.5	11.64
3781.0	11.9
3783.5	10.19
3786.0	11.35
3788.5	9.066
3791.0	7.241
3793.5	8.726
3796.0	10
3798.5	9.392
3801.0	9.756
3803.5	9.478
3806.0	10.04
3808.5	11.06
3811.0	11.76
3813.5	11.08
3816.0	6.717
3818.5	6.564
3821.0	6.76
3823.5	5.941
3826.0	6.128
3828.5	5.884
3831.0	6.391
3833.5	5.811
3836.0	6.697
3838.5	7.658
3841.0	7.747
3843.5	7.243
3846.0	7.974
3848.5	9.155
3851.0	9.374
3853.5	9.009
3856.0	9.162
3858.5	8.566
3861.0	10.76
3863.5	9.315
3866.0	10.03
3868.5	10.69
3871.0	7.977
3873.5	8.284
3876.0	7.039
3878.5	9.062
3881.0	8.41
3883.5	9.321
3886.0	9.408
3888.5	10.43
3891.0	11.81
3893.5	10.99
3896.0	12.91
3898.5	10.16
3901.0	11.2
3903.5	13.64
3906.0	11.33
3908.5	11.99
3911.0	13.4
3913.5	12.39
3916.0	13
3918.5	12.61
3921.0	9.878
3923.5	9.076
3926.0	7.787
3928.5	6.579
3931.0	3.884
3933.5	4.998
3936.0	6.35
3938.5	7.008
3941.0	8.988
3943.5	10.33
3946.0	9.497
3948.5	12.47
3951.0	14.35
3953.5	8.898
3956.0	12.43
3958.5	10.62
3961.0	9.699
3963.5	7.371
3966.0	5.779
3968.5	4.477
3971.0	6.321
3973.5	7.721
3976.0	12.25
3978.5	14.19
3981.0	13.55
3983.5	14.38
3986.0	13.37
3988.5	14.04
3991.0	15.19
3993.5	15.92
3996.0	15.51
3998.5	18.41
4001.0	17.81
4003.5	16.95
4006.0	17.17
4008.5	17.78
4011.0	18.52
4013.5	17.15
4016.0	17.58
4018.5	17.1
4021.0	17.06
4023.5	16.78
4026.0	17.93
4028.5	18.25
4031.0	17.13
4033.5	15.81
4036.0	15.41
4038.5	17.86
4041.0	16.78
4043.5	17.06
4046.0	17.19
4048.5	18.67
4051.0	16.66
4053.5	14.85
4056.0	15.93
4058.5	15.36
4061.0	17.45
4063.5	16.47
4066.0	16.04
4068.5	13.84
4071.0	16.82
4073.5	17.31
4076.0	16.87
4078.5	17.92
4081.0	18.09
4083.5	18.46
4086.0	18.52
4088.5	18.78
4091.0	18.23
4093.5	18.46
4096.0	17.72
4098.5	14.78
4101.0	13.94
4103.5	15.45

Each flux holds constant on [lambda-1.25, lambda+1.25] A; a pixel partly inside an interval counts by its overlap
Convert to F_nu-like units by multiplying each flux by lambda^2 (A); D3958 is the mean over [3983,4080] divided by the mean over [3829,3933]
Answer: 1.91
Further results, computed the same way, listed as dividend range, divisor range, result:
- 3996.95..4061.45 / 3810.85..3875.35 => 2.31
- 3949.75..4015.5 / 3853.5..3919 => 1.32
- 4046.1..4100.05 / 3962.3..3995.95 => 1.58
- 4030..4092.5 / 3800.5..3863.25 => 2.30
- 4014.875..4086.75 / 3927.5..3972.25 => 2.13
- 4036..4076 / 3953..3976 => 2.07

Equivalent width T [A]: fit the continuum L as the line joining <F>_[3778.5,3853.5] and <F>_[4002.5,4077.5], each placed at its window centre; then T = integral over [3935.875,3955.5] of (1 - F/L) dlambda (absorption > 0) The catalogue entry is 4.9 A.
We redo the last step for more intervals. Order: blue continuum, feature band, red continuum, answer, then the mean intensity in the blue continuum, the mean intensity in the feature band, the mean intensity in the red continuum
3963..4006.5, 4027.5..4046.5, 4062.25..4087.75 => -2.0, 12.8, 16.9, 17.1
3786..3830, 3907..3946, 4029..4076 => 9.9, 8.63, 9.24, 16.5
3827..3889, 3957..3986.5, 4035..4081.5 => 7.3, 8.42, 9.91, 16.6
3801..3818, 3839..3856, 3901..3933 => 2.7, 9.85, 8.44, 10.4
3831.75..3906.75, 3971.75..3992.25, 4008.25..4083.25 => 1.9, 9.34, 12.9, 16.9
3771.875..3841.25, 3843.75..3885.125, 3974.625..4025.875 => 7.5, 8.8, 8.97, 16.1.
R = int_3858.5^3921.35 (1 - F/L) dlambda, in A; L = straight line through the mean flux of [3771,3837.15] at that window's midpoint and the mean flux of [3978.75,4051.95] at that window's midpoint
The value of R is 7.6 A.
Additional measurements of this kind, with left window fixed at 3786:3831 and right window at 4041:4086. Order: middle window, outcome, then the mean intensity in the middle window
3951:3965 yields 3.4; 10.1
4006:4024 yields -2.6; 17.4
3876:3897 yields 2.0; 10.1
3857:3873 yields 1.4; 9.49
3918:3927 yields 1.9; 9.66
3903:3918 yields -0.9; 12.6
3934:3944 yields 3.9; 7.77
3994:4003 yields -1.5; 17.1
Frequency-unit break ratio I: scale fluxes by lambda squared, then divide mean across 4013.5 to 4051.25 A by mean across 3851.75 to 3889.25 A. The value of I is 2.04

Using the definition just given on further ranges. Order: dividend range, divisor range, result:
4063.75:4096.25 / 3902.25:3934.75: 1.88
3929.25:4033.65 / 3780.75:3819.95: 1.48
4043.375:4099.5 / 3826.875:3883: 2.29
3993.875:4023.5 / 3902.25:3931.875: 1.72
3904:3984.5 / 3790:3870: 1.22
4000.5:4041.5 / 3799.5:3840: 2.39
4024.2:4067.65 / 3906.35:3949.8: 1.88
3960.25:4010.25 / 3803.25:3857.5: 1.75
